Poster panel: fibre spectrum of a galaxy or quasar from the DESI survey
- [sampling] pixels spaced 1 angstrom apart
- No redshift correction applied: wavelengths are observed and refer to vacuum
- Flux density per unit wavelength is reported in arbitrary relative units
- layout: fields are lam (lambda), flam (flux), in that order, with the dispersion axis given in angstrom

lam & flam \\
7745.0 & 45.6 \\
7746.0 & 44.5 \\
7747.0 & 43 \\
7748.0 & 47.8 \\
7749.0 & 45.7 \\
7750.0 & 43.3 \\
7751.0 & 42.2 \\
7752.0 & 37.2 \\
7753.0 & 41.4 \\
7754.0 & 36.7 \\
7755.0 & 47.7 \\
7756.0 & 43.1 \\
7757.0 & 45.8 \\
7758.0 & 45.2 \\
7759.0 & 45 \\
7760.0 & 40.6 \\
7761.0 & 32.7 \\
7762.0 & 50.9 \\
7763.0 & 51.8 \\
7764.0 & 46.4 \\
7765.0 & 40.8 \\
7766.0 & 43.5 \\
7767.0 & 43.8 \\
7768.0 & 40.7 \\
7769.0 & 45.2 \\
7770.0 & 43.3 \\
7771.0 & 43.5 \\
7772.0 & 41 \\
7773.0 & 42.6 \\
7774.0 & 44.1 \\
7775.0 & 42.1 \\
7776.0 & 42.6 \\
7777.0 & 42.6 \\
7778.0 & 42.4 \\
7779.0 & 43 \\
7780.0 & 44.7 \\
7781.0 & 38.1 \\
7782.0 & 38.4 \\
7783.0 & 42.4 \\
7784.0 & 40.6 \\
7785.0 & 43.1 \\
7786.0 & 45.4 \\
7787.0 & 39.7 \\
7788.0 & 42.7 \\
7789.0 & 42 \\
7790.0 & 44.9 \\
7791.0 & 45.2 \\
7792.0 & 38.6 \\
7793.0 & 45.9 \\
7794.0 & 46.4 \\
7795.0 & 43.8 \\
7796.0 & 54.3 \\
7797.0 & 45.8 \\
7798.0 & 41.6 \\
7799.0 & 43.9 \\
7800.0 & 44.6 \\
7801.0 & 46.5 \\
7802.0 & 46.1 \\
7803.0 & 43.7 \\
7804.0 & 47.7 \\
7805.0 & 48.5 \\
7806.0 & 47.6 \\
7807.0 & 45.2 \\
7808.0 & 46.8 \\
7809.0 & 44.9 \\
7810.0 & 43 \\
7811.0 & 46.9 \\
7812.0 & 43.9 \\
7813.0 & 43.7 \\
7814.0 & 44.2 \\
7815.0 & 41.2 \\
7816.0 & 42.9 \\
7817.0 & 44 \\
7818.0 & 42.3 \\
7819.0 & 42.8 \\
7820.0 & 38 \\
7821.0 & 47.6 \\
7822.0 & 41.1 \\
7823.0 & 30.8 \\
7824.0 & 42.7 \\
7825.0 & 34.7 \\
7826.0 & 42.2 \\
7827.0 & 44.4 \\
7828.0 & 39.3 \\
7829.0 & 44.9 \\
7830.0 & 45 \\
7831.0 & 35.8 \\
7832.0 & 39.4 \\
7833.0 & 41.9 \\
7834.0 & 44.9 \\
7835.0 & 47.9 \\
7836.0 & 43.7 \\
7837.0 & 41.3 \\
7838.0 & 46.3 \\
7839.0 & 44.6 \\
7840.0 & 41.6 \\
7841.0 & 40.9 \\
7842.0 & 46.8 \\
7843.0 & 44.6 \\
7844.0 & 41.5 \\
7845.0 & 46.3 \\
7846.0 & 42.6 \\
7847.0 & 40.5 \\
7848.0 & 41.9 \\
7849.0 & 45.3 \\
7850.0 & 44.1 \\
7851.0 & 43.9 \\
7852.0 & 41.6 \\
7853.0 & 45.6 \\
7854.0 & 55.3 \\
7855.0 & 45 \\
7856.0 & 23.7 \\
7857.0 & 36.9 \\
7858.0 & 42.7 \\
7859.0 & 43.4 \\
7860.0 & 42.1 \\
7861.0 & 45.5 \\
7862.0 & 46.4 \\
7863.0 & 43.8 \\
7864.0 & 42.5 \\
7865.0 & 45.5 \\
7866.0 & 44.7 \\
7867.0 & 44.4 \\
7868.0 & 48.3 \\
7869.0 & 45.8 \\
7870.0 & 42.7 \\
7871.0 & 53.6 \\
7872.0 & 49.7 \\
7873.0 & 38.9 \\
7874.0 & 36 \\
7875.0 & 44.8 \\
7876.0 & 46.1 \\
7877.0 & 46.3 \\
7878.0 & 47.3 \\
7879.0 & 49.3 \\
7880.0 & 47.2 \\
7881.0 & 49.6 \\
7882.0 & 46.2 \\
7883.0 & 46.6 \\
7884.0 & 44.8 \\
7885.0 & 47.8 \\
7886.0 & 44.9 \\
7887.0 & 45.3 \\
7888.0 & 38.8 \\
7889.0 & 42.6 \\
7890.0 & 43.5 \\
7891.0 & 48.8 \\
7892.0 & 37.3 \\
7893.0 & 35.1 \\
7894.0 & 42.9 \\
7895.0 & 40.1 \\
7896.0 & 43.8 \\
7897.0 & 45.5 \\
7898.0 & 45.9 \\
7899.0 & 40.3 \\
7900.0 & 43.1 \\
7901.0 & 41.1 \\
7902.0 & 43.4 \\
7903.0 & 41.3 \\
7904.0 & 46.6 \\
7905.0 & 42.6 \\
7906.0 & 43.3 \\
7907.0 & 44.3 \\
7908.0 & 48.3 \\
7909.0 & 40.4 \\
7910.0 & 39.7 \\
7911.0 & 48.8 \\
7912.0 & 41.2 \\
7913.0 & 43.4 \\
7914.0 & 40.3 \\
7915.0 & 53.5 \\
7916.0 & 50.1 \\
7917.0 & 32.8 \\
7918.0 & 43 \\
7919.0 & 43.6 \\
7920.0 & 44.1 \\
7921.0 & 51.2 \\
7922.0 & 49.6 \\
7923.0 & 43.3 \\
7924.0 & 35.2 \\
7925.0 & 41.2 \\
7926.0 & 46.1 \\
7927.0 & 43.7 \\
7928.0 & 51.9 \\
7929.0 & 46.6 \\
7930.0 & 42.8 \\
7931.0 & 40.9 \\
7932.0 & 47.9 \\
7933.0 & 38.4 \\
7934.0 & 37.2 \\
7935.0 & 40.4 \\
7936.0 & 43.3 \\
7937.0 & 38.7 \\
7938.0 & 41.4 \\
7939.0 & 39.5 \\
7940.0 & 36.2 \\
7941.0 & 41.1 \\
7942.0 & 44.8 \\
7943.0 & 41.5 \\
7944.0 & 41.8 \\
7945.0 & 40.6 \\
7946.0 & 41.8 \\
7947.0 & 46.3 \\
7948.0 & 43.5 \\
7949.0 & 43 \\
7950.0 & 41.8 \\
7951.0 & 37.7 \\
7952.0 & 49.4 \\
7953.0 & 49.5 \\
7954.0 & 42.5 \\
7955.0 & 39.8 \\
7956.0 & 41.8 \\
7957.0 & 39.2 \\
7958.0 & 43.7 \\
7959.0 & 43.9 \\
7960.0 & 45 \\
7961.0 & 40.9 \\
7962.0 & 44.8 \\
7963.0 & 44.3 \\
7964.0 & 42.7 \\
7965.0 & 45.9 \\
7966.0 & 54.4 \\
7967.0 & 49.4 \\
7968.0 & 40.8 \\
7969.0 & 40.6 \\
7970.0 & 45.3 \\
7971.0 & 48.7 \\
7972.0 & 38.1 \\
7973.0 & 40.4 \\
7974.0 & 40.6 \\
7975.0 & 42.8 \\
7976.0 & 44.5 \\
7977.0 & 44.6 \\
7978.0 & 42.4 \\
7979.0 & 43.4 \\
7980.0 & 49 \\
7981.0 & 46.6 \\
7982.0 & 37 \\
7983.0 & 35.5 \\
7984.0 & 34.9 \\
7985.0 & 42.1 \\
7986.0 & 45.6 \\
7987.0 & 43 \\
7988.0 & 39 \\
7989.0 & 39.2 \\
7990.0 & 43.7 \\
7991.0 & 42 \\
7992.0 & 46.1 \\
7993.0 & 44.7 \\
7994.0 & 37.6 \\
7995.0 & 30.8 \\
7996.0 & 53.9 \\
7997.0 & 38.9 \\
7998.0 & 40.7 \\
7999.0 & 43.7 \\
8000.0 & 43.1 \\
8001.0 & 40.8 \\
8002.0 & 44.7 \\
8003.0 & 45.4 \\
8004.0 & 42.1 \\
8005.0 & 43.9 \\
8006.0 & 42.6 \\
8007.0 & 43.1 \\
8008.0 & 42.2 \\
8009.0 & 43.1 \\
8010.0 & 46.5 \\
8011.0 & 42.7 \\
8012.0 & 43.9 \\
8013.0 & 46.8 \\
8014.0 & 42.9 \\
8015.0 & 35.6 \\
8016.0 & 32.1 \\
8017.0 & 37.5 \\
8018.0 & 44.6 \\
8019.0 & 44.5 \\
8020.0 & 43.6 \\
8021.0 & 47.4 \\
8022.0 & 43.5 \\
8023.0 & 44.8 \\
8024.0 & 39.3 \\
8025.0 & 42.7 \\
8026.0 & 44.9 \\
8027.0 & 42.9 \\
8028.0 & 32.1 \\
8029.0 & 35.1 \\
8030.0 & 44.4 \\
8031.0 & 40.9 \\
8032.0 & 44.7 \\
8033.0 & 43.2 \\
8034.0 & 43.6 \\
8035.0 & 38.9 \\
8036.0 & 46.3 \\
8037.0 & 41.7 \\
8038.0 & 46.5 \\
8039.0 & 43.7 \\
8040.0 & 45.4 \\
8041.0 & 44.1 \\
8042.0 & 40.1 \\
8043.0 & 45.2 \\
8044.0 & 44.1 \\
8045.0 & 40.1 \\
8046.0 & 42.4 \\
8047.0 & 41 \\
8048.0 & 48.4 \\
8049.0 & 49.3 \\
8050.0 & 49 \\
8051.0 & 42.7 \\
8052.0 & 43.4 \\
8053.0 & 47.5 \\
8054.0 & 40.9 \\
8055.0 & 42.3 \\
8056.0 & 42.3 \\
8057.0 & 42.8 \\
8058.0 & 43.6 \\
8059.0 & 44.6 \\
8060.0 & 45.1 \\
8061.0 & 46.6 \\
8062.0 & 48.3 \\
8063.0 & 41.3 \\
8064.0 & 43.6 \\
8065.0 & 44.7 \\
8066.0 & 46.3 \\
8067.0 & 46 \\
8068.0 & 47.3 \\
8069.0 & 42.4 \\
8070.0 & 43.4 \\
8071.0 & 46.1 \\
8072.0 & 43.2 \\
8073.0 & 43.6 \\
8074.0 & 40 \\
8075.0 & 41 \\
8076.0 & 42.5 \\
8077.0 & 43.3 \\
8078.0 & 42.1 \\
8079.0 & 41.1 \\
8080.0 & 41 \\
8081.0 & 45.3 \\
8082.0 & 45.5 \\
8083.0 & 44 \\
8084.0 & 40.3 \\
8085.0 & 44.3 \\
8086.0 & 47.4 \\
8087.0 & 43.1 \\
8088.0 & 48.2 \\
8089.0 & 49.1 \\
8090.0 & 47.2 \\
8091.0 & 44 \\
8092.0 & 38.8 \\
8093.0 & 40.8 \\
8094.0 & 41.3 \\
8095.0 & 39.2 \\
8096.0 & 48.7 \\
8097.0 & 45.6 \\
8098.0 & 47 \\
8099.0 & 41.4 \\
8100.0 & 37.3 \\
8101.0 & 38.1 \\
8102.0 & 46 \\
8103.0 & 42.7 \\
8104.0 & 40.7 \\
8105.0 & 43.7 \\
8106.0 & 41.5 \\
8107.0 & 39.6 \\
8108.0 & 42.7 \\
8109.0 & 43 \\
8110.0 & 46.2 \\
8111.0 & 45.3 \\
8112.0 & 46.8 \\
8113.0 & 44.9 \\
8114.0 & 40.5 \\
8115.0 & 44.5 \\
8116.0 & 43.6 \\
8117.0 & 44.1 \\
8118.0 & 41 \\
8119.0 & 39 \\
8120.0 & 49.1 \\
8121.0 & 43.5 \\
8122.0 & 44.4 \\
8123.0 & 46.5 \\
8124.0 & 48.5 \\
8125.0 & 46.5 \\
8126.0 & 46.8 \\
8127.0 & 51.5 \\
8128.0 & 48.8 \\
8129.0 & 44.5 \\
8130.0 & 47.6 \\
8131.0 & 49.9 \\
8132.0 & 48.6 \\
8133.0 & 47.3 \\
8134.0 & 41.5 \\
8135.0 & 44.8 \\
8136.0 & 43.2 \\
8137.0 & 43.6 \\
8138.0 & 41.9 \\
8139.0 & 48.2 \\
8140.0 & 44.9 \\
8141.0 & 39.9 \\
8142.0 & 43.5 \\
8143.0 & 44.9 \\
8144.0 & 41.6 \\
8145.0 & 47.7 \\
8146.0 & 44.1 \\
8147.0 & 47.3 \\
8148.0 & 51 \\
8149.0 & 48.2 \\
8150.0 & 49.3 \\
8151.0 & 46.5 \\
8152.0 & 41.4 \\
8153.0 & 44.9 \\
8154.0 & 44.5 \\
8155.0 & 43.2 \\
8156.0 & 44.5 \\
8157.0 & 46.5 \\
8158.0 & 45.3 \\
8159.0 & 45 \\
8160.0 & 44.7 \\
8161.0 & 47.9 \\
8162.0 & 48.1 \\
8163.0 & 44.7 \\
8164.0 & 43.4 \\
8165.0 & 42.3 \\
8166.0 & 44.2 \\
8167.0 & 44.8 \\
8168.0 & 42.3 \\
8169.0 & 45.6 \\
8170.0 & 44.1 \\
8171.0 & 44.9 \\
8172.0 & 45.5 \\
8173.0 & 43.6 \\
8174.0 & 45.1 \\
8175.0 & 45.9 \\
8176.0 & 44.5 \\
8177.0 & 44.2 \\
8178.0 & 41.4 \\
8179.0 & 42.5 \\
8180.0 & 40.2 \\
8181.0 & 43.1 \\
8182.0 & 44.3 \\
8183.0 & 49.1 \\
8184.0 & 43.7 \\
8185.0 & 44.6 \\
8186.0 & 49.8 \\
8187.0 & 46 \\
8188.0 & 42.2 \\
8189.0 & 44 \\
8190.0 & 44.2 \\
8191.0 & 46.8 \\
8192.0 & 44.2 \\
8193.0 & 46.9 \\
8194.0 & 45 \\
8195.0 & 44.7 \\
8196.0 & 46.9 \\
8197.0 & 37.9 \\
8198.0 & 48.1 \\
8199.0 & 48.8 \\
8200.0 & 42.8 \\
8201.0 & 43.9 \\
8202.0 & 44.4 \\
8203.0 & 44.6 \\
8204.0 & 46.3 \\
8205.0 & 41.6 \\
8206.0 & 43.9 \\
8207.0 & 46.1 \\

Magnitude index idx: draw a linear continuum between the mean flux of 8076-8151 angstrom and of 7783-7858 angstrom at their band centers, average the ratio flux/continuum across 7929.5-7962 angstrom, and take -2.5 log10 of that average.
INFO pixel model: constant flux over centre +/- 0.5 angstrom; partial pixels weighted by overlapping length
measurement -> 0.04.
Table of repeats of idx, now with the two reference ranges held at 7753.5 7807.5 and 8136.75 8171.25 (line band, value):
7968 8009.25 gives 0.05 mag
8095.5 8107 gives 0.05 mag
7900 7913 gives 0.02 mag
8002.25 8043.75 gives 0.05 mag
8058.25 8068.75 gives -0.01 mag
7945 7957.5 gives 0.04 mag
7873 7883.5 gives -0.04 mag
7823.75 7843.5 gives 0.03 mag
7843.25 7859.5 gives 0.04 mag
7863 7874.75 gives -0.02 mag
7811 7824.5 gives 0.05 mag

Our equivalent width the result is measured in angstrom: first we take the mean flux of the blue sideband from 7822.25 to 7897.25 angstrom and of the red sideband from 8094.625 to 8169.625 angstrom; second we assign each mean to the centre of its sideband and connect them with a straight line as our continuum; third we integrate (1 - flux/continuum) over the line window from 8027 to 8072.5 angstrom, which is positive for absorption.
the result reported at 0.7 angstrom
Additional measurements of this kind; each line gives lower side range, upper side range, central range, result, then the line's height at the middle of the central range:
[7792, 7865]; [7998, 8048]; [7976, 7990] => 0.3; 42.8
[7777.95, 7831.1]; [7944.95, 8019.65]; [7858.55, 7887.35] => -1.6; 43.1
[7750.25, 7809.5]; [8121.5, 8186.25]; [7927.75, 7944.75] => 1.0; 44.3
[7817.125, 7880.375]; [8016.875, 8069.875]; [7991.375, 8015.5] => 0.4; 43.5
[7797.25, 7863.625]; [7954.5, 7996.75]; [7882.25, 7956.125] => -0.3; 43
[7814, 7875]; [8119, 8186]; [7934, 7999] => 2.0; 43.8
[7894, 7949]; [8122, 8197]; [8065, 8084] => 0.4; 44.5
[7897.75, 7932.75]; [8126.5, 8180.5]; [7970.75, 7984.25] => 0.7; 44.3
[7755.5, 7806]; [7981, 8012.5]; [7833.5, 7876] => -0.6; 43.2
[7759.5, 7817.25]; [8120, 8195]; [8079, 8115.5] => 1.3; 45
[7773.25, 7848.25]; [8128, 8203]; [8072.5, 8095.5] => 0.7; 44.6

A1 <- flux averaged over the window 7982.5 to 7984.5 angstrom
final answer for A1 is 35.2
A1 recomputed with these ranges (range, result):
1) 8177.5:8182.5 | 42.3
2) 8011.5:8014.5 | 44.5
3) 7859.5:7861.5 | 43.8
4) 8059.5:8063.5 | 45.3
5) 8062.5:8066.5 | 44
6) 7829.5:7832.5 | 40.1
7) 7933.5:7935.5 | 38.8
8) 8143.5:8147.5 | 45.2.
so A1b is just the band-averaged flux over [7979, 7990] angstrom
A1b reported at 41.4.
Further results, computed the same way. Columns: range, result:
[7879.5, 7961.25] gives 43.3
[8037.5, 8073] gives 44.4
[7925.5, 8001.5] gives 42.7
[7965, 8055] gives 42.8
